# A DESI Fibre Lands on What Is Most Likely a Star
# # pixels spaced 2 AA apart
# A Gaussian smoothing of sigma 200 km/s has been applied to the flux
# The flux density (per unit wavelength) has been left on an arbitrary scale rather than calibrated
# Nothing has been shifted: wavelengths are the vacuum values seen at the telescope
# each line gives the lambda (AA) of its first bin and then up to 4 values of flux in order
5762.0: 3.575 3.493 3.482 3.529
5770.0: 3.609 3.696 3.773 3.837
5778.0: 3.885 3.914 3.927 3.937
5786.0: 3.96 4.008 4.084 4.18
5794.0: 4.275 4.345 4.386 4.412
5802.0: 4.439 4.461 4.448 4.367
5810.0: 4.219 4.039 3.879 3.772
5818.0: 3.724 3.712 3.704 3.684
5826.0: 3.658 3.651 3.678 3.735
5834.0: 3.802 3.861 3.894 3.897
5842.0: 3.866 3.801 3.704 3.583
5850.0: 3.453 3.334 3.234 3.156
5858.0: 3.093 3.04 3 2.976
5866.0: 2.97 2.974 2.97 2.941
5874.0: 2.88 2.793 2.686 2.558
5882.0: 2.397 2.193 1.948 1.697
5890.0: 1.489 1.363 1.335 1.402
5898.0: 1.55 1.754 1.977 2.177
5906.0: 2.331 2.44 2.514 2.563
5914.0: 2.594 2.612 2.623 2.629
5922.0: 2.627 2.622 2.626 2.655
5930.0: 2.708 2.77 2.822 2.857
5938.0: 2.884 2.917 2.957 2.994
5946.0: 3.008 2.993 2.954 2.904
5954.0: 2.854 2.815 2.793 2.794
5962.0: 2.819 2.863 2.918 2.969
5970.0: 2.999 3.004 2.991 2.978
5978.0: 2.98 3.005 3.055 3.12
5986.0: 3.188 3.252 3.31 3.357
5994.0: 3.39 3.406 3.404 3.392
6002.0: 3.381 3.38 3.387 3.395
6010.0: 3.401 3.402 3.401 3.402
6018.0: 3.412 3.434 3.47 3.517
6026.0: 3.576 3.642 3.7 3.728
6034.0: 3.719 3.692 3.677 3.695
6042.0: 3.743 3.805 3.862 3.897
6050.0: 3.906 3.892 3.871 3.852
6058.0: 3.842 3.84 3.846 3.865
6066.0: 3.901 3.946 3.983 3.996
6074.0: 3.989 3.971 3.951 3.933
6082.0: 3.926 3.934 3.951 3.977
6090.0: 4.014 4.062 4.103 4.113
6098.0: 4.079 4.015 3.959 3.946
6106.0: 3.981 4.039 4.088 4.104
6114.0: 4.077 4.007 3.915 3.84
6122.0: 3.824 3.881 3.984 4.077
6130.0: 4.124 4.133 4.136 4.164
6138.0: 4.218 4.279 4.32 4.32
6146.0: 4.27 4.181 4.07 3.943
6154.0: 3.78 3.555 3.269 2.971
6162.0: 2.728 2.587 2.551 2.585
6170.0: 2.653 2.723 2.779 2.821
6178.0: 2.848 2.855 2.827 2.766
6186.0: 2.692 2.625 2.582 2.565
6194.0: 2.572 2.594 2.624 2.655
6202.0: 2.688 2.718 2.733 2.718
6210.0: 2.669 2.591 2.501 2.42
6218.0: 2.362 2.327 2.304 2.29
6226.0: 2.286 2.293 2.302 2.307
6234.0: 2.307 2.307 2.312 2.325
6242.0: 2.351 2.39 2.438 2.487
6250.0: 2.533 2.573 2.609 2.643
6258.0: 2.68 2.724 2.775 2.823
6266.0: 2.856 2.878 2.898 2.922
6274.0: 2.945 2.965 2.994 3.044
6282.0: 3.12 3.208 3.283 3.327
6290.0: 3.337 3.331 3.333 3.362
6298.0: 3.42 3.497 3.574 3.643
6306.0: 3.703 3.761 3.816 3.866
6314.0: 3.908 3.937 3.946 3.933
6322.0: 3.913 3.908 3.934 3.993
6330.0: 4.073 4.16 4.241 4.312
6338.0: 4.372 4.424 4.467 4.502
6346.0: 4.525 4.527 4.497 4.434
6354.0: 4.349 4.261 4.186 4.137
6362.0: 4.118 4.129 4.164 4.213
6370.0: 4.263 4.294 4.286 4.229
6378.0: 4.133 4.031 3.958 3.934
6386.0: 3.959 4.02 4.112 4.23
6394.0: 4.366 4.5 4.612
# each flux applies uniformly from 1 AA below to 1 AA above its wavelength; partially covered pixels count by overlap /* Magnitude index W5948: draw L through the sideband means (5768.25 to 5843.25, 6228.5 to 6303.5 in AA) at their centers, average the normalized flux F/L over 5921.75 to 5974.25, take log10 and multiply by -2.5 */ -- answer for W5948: 0.26 mag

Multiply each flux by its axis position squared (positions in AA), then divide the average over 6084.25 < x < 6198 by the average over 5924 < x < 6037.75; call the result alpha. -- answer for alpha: 1.19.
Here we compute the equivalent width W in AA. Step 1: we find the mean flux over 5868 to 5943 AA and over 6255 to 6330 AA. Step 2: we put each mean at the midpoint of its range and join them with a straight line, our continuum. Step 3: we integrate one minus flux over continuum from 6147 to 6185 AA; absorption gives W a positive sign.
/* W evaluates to -0.4 AA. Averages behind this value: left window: 2.41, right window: 3.37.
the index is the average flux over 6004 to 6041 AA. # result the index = 3.53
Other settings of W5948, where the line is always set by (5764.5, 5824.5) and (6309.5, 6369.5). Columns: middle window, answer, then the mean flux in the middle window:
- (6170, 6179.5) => 0.43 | 2.78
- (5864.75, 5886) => 0.43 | 2.7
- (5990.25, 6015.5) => 0.20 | 3.39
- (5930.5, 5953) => 0.36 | 2.91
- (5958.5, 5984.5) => 0.34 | 2.95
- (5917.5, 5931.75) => 0.46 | 2.65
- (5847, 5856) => 0.19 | 3.37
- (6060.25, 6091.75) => 0.04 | 3.95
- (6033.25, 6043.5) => 0.10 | 3.71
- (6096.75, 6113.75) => 0.02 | 4.03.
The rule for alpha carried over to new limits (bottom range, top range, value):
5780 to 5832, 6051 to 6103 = 1.08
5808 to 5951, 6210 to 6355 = 1.27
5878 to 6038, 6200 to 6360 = 1.26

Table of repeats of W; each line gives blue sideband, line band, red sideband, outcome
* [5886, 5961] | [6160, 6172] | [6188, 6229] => -0.67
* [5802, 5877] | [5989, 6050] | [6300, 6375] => 3.82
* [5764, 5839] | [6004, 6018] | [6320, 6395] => 2.22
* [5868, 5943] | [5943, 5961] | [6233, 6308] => -3.10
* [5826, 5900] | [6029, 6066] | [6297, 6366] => -4.80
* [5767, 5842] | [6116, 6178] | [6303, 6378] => 7.00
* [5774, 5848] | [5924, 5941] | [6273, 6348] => 4.96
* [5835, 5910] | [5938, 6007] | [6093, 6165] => 2.55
